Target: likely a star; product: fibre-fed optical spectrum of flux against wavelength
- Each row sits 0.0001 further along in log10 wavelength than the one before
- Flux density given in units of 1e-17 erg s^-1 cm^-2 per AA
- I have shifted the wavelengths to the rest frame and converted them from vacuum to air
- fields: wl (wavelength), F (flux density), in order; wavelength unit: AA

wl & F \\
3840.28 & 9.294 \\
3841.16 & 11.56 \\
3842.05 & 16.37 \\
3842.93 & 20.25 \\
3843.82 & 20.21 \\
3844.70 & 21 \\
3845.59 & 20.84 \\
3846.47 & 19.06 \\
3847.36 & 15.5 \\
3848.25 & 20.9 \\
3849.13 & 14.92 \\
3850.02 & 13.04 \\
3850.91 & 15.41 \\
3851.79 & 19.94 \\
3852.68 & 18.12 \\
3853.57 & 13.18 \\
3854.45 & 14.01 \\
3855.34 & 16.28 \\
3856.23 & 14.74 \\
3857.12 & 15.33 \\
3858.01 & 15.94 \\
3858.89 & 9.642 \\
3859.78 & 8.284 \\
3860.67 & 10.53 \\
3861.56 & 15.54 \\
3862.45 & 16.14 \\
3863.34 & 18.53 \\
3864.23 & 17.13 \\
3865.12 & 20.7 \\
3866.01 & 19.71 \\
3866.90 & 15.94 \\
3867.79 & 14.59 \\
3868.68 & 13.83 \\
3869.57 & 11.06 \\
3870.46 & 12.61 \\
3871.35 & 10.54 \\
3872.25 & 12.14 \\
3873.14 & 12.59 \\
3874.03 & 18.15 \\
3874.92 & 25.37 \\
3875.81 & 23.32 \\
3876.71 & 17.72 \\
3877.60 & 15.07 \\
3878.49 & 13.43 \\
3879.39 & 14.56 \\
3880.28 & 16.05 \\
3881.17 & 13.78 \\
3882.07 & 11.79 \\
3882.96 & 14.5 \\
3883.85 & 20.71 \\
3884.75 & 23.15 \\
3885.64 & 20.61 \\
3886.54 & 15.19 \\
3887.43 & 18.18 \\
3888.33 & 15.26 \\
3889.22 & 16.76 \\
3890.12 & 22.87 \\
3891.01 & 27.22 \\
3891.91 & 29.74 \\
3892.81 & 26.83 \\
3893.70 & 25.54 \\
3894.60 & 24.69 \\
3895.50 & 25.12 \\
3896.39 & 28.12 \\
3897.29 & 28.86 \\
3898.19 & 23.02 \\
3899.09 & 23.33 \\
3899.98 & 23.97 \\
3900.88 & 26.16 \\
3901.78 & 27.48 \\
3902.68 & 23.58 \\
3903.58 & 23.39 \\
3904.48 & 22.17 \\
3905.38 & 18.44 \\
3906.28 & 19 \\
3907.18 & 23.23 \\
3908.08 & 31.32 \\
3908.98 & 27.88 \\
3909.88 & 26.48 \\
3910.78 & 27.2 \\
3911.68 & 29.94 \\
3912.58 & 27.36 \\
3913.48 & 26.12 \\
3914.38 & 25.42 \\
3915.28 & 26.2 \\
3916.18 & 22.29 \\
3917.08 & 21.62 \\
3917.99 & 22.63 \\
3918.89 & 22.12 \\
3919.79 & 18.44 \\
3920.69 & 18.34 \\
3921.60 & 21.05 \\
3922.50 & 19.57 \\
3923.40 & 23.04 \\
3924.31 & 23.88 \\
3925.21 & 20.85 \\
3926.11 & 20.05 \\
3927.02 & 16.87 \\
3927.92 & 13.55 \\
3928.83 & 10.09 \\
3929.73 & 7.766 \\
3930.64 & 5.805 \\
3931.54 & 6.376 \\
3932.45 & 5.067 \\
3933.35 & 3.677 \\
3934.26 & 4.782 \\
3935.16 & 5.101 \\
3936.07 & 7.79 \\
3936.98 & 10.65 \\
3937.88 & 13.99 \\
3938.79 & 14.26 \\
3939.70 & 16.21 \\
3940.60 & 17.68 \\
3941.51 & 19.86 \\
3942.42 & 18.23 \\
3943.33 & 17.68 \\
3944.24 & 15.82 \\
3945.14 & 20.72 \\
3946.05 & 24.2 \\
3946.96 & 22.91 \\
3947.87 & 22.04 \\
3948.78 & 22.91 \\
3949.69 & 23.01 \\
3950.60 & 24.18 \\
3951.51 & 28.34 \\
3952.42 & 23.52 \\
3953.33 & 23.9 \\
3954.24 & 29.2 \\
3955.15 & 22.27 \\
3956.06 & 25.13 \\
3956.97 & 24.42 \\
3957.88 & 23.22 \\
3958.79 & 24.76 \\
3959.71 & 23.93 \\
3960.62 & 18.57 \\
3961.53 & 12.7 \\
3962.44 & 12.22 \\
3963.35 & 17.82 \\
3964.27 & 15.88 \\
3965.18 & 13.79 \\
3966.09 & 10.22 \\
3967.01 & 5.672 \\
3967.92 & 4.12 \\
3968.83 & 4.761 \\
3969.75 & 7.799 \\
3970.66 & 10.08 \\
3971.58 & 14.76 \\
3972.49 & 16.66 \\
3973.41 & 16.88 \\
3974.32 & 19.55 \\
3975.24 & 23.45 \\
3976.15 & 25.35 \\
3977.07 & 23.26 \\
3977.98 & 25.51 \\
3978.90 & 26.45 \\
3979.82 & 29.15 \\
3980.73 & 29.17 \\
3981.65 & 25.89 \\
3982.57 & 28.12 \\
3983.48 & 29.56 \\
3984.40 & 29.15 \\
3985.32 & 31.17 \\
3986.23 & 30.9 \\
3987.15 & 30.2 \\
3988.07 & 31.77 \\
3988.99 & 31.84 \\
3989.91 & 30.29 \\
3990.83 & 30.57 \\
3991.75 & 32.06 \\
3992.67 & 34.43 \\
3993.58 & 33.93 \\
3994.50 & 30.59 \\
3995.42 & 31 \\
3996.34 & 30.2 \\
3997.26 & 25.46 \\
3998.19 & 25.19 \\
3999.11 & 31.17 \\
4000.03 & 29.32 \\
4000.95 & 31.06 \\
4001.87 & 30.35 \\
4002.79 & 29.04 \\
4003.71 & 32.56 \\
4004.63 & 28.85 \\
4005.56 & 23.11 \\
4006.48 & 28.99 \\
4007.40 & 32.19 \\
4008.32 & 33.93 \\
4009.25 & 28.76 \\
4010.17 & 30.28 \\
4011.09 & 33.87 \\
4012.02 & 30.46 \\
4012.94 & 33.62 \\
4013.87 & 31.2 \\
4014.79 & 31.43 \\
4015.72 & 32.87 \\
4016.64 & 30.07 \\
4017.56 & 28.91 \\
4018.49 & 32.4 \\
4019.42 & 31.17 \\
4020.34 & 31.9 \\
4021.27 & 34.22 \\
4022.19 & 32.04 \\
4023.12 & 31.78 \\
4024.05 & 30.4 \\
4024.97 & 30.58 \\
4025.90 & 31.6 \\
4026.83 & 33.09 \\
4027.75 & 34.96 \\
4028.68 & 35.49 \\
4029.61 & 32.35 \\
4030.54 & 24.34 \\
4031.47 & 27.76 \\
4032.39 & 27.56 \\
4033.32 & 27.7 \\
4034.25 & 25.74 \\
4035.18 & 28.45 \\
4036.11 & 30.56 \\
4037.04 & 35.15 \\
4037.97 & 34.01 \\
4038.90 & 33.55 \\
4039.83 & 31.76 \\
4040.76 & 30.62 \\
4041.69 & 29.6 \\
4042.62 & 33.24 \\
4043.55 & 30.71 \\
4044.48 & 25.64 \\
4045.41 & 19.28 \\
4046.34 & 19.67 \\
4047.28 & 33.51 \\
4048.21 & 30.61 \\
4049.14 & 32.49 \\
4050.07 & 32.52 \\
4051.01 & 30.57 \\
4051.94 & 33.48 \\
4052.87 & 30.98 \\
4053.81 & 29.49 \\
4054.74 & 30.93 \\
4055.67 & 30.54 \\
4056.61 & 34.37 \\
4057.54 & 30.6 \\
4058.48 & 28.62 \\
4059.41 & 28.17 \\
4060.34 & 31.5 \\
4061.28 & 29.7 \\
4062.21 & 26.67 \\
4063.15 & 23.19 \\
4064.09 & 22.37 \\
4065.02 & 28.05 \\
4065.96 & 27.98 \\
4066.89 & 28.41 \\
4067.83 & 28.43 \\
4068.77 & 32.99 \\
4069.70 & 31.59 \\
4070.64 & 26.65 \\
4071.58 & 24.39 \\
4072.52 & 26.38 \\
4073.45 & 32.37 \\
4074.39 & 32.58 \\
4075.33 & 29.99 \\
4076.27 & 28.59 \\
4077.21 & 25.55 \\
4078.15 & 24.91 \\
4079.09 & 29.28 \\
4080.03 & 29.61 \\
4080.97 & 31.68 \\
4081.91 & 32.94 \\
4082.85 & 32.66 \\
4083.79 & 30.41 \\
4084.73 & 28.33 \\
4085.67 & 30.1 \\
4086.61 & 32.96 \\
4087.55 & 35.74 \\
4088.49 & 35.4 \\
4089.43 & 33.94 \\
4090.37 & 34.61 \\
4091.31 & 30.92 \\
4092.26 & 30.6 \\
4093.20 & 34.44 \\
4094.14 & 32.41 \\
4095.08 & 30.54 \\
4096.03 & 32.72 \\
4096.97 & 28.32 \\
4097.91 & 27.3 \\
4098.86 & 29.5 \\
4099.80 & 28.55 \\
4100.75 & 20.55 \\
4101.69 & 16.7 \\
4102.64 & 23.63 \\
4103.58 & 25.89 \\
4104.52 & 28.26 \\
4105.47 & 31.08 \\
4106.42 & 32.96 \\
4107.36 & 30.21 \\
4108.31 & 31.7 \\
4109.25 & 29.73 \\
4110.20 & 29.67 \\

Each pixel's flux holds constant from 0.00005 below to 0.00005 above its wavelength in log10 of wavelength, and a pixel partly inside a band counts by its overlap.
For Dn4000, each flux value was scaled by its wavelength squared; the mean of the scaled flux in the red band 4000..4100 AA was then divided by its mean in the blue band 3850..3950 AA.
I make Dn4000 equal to 1.8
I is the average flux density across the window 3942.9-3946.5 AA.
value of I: 19.6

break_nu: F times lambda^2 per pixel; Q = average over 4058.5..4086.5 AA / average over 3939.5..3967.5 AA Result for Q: 1.53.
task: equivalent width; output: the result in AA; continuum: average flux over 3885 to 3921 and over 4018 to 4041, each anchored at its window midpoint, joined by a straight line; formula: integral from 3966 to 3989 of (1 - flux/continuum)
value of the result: 5.4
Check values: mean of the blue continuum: 23.8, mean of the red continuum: 31.2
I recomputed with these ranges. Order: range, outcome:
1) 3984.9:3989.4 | 31.2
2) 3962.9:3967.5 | 12.6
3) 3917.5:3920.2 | 21.1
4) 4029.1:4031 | 28.5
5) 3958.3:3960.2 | 24.1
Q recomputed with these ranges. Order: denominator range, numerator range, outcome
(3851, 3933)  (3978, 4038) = 1.69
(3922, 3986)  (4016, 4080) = 1.70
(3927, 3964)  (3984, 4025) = 1.85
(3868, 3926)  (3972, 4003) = 1.39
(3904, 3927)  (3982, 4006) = 1.34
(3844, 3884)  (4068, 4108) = 2.10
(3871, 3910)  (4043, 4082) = 1.50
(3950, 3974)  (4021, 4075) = 1.78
